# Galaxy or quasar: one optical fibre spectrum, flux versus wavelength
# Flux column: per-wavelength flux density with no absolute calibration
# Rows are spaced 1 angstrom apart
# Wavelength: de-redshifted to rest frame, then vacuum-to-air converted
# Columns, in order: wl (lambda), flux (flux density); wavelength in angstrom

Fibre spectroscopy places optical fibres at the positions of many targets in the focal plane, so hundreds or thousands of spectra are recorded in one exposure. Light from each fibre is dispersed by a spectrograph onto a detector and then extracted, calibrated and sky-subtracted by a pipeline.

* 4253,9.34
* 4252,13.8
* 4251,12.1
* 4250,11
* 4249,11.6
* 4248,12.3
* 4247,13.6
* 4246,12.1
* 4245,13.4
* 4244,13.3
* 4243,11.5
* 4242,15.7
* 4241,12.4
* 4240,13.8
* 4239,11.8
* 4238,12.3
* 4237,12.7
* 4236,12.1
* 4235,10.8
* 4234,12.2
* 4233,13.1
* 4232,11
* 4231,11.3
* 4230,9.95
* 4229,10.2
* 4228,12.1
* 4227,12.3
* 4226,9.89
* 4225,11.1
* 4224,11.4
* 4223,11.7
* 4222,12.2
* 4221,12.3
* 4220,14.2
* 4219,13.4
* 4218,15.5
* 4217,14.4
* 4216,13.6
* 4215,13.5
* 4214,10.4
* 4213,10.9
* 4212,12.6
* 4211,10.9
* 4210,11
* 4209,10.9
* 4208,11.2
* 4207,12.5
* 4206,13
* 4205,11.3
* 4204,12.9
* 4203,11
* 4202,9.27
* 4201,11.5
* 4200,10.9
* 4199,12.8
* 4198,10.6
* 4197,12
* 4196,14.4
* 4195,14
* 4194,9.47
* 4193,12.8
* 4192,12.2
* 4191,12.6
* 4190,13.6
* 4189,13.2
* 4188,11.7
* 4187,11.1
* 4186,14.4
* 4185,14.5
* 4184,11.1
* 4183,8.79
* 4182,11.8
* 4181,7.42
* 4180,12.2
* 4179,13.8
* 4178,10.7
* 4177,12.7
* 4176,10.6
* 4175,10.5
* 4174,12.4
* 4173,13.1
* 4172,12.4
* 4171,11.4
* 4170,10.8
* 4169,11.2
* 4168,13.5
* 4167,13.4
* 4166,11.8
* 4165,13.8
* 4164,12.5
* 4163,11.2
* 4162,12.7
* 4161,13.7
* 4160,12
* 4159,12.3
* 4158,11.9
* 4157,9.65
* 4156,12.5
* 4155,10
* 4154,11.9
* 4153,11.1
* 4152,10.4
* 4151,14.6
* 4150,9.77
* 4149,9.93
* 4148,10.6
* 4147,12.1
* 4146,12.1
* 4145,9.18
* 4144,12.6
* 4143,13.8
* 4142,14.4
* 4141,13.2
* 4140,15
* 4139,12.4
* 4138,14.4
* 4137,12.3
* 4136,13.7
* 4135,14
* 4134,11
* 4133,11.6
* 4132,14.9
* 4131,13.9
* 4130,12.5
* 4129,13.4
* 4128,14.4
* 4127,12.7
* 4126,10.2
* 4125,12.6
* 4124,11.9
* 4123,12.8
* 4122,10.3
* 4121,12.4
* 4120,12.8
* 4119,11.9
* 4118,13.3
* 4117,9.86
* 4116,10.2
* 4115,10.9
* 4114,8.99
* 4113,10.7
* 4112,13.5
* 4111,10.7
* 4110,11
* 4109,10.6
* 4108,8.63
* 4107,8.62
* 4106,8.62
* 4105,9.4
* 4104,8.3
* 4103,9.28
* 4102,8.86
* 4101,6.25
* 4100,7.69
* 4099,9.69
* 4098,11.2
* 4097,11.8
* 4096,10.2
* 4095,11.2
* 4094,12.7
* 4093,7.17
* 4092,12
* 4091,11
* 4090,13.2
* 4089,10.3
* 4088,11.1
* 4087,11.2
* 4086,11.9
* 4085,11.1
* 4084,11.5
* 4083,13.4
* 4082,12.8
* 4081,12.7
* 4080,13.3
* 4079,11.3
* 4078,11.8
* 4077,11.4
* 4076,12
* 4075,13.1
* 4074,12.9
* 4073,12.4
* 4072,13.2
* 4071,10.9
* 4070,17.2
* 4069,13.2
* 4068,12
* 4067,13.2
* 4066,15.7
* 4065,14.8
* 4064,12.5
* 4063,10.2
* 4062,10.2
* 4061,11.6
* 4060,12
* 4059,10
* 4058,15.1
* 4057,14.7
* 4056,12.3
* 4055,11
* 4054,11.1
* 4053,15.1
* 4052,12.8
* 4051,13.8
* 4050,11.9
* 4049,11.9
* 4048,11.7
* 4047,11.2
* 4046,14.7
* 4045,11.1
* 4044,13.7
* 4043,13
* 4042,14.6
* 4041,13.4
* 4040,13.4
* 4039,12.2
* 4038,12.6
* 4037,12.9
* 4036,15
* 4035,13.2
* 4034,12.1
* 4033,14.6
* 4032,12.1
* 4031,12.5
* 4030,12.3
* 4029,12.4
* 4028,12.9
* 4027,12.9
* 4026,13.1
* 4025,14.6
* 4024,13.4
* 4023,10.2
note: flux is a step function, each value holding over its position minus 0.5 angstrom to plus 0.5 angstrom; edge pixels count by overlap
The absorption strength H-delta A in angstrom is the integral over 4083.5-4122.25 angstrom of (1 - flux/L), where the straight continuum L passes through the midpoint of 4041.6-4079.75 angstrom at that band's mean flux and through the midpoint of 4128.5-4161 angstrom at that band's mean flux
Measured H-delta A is 6.1 angstrom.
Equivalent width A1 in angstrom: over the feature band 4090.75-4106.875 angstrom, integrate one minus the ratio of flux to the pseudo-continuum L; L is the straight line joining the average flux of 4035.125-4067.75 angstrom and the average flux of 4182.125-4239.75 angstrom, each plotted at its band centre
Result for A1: 3.7 angstrom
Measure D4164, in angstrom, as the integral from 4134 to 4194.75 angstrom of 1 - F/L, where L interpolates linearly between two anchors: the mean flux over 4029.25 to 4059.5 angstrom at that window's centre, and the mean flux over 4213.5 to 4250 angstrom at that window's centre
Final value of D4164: 2.19 angstrom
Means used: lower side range 12.9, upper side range 12.3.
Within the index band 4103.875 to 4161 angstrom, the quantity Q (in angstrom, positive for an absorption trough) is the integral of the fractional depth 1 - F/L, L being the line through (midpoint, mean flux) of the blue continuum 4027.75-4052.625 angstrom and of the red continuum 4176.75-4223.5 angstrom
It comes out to 3.1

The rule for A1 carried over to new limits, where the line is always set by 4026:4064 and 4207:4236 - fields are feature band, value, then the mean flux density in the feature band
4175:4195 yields 0.40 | 11.8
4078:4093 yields 0.89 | 11.8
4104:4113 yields 1.70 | 10.1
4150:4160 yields 0.56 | 11.5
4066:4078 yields -0.37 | 12.9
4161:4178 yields 0.03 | 12.1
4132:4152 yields -0.33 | 12.5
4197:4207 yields 0.39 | 11.6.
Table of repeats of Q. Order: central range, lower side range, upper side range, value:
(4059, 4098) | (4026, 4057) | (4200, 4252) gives 1.9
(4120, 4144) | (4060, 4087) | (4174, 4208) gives -1.5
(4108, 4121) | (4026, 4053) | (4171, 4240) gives 1.4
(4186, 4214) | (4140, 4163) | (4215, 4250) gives 0.7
